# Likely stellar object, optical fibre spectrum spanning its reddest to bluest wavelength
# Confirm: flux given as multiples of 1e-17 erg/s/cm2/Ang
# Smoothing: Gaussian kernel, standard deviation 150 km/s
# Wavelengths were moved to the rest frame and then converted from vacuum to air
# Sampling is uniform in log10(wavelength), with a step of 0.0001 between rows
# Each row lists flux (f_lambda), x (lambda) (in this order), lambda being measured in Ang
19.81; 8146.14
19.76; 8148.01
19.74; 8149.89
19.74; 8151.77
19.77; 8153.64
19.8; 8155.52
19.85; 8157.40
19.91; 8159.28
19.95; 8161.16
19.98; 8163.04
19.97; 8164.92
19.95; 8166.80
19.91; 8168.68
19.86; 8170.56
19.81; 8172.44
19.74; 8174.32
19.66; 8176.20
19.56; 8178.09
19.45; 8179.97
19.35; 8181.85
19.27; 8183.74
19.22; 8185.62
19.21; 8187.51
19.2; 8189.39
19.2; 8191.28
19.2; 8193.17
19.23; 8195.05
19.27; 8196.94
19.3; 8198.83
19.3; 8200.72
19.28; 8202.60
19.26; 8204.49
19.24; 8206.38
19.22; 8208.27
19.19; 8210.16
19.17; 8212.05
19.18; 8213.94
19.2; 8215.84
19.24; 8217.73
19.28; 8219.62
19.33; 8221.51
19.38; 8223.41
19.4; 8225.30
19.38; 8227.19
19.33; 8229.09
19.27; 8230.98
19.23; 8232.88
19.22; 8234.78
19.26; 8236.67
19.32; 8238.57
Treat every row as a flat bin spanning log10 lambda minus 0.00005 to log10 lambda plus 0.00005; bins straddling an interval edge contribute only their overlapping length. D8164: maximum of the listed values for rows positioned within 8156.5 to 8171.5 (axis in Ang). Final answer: 19.98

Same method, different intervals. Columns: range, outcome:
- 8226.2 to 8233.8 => 19.38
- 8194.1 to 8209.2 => 19.3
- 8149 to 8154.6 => 19.77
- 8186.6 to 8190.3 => 19.21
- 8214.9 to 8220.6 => 19.28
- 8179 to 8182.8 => 19.45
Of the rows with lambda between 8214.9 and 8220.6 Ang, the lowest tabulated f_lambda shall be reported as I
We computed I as 19.2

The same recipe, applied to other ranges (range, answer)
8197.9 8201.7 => 19.3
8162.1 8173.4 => 19.81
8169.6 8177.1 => 19.66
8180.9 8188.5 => 19.21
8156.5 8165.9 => 19.85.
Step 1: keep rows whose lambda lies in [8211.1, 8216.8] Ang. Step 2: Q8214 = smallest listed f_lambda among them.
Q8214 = 19.17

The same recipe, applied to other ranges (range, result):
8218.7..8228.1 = 19.28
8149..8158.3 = 19.74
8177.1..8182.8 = 19.35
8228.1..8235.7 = 19.22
